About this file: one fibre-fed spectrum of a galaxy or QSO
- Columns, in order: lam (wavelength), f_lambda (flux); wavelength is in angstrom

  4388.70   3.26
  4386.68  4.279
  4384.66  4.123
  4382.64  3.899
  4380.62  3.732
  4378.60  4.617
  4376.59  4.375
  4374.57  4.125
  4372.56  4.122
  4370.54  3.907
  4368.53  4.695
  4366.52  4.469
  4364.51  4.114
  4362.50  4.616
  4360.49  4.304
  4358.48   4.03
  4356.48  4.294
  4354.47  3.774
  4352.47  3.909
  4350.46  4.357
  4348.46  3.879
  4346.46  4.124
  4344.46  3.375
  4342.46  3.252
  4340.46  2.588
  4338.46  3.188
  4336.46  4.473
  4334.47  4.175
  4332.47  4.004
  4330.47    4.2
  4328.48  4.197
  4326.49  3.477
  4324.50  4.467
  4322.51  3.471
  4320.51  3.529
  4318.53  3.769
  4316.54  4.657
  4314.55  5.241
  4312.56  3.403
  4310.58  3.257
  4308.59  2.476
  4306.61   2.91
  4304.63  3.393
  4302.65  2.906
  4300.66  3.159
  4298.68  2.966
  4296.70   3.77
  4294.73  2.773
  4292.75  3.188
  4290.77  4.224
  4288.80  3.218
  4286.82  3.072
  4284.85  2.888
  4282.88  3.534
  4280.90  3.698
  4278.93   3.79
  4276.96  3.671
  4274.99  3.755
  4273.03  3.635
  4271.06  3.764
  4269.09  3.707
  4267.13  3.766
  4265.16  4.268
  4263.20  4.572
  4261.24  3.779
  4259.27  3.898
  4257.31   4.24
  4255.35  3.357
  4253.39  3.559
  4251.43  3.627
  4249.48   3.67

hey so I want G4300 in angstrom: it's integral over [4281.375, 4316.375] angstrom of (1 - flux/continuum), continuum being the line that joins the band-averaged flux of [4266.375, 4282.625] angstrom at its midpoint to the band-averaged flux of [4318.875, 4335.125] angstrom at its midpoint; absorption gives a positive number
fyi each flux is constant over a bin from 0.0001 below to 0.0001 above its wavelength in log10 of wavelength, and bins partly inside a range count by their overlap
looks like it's 4.2 angstrom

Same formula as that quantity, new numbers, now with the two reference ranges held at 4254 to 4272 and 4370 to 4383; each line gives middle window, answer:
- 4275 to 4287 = 1.4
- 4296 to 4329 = 3.5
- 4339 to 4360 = 1.6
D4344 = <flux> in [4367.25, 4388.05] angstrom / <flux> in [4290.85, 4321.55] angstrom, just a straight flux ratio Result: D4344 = 1.21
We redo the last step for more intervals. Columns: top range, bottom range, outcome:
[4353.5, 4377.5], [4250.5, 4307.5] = 1.19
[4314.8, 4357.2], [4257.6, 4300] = 1.07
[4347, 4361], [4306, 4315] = 1.21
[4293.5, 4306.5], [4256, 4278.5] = 0.81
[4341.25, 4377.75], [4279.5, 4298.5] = 1.22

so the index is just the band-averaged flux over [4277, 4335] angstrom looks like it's 3.58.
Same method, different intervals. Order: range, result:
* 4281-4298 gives 3.35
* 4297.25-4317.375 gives 3.43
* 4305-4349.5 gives 3.73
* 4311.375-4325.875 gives 4.05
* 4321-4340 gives 3.91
